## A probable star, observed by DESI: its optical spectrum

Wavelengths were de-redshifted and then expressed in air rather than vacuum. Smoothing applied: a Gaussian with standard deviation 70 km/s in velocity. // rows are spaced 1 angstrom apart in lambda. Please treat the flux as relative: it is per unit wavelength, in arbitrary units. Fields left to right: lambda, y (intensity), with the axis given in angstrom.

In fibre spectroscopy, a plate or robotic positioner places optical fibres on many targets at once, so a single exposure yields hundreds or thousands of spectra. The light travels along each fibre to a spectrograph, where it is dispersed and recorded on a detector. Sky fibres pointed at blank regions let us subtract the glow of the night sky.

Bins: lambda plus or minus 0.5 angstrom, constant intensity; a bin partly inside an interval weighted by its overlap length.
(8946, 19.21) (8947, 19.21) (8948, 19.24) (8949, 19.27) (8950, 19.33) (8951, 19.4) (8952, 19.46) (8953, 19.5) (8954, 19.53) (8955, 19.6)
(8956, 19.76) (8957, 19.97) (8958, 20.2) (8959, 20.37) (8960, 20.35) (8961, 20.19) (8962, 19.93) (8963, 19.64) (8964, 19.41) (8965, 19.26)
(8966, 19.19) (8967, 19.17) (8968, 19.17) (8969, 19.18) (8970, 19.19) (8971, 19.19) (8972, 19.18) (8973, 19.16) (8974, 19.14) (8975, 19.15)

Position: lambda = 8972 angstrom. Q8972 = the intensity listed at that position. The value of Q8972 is 19.18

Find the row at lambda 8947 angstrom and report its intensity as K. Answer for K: 19.21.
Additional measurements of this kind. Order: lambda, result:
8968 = 19.17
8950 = 19.33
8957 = 19.97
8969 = 19.18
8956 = 19.76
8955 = 19.6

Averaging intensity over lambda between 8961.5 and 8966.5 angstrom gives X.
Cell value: 19.5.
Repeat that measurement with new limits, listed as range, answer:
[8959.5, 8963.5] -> 20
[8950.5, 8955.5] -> 19.5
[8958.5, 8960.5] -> 20.4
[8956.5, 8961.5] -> 20.2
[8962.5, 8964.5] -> 19.5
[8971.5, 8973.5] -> 19.2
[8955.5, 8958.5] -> 20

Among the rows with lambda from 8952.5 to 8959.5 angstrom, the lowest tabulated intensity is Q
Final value 19.5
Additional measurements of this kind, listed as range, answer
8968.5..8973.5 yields 19.16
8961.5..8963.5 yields 19.64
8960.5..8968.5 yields 19.17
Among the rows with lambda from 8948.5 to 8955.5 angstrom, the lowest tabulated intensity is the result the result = 19.27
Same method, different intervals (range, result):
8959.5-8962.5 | 19.93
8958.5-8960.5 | 20.35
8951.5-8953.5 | 19.46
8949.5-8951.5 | 19.33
